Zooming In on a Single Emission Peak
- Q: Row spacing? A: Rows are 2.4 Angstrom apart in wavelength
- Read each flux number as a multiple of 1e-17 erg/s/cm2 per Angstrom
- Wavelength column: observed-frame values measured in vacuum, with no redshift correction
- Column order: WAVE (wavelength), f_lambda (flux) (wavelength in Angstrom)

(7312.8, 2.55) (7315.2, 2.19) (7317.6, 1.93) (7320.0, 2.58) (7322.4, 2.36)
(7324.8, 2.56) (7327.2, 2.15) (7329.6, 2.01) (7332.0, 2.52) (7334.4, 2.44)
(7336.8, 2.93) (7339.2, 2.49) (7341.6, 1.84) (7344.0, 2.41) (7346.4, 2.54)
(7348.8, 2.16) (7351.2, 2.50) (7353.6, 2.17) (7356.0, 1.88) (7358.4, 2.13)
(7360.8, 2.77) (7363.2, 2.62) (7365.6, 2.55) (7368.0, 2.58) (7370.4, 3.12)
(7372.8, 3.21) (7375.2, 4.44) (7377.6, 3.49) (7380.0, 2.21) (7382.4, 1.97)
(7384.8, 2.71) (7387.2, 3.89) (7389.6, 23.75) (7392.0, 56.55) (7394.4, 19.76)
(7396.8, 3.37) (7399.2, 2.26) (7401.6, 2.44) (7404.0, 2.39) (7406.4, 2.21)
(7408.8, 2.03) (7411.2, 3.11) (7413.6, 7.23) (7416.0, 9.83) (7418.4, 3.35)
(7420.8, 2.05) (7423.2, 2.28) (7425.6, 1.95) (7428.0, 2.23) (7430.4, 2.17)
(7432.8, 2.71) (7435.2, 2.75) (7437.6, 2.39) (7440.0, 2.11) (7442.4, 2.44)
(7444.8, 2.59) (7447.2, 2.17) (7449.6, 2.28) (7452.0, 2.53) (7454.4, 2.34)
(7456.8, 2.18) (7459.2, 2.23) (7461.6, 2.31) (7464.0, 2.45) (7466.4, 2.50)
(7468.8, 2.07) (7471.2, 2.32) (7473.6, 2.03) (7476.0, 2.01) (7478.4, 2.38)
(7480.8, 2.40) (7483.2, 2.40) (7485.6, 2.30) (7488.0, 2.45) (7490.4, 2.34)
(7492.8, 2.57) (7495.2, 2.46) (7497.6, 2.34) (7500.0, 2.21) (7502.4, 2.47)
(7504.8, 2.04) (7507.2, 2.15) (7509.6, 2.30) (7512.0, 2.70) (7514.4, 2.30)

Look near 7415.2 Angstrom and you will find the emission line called [N II] 6583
